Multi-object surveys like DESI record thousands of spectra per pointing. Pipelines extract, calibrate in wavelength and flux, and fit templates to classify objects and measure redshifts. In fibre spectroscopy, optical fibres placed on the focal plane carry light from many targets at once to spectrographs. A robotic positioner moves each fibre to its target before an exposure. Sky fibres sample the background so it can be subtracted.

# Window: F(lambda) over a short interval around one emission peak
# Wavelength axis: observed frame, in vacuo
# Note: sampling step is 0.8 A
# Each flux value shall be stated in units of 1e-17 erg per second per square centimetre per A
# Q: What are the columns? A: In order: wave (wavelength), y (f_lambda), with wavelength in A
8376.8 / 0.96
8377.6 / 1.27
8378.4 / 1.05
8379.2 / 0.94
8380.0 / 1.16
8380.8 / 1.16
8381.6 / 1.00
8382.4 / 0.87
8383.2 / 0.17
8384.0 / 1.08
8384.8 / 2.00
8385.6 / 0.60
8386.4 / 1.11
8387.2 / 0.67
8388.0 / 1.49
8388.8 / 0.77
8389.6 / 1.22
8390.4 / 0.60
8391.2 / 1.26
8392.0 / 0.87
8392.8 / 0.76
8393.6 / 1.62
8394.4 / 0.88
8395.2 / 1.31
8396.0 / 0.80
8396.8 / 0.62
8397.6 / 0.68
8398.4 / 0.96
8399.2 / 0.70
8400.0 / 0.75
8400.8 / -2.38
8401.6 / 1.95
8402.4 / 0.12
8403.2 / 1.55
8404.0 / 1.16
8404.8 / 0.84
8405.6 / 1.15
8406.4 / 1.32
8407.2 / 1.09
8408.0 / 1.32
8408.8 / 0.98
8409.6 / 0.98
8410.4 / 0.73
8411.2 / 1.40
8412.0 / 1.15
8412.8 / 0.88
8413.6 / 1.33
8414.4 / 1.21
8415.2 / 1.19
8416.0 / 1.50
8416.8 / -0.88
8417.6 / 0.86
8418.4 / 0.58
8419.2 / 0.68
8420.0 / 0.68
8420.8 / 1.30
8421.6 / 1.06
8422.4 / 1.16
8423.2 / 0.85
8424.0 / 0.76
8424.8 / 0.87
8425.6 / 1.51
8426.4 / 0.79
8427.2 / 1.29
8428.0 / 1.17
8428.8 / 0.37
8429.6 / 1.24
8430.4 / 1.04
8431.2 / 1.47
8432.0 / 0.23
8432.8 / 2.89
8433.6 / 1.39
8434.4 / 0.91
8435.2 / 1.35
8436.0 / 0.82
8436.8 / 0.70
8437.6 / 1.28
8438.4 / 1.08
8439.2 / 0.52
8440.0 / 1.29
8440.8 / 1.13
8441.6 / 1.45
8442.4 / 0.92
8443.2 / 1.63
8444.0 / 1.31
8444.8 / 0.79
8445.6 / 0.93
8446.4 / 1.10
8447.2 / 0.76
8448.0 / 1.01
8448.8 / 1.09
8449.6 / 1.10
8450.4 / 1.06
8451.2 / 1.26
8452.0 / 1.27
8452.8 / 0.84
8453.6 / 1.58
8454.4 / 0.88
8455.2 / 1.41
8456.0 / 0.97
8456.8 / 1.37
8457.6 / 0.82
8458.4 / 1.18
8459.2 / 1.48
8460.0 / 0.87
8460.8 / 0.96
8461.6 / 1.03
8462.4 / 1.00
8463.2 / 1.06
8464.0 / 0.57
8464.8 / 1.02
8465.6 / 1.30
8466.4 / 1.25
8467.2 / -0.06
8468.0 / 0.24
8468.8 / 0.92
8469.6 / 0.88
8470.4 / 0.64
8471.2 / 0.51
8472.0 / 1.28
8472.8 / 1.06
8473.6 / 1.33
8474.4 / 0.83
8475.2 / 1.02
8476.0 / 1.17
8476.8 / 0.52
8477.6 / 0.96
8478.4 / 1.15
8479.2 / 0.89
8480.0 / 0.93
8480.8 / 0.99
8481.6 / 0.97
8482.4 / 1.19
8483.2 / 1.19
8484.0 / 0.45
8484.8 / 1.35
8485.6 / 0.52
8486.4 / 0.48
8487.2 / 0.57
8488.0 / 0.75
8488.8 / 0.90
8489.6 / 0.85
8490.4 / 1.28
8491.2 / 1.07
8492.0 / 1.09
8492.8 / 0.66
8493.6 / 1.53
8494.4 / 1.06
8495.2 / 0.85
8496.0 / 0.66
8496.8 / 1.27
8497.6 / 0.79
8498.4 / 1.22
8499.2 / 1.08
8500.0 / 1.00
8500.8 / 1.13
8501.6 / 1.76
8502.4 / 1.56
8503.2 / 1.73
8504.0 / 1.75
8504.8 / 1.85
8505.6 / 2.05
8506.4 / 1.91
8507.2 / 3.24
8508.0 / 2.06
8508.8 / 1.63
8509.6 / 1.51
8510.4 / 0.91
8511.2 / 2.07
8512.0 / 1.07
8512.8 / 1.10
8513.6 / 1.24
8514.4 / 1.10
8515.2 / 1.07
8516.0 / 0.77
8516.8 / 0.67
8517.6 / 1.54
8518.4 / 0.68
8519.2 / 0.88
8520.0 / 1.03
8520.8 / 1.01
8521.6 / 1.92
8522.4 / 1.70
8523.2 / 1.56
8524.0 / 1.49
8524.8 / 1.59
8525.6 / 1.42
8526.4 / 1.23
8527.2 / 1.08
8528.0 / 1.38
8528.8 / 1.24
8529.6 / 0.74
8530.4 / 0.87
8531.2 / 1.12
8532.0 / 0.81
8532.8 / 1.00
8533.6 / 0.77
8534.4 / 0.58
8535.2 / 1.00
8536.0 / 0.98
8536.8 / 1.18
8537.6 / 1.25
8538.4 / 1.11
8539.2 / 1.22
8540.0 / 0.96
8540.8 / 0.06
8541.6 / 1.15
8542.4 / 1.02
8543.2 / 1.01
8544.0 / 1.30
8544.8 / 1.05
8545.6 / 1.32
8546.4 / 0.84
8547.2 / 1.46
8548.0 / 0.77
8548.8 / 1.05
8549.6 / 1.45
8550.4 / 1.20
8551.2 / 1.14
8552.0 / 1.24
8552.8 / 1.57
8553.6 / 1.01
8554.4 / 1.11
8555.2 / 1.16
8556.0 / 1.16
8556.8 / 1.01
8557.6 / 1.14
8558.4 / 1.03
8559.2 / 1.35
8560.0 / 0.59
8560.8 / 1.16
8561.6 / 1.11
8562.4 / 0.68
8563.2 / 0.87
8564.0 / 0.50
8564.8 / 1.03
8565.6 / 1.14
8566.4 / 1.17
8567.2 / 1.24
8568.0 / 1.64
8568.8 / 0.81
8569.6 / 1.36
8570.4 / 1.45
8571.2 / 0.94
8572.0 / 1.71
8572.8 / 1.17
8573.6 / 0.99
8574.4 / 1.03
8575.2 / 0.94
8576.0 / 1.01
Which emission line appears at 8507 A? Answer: [S II] 6716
